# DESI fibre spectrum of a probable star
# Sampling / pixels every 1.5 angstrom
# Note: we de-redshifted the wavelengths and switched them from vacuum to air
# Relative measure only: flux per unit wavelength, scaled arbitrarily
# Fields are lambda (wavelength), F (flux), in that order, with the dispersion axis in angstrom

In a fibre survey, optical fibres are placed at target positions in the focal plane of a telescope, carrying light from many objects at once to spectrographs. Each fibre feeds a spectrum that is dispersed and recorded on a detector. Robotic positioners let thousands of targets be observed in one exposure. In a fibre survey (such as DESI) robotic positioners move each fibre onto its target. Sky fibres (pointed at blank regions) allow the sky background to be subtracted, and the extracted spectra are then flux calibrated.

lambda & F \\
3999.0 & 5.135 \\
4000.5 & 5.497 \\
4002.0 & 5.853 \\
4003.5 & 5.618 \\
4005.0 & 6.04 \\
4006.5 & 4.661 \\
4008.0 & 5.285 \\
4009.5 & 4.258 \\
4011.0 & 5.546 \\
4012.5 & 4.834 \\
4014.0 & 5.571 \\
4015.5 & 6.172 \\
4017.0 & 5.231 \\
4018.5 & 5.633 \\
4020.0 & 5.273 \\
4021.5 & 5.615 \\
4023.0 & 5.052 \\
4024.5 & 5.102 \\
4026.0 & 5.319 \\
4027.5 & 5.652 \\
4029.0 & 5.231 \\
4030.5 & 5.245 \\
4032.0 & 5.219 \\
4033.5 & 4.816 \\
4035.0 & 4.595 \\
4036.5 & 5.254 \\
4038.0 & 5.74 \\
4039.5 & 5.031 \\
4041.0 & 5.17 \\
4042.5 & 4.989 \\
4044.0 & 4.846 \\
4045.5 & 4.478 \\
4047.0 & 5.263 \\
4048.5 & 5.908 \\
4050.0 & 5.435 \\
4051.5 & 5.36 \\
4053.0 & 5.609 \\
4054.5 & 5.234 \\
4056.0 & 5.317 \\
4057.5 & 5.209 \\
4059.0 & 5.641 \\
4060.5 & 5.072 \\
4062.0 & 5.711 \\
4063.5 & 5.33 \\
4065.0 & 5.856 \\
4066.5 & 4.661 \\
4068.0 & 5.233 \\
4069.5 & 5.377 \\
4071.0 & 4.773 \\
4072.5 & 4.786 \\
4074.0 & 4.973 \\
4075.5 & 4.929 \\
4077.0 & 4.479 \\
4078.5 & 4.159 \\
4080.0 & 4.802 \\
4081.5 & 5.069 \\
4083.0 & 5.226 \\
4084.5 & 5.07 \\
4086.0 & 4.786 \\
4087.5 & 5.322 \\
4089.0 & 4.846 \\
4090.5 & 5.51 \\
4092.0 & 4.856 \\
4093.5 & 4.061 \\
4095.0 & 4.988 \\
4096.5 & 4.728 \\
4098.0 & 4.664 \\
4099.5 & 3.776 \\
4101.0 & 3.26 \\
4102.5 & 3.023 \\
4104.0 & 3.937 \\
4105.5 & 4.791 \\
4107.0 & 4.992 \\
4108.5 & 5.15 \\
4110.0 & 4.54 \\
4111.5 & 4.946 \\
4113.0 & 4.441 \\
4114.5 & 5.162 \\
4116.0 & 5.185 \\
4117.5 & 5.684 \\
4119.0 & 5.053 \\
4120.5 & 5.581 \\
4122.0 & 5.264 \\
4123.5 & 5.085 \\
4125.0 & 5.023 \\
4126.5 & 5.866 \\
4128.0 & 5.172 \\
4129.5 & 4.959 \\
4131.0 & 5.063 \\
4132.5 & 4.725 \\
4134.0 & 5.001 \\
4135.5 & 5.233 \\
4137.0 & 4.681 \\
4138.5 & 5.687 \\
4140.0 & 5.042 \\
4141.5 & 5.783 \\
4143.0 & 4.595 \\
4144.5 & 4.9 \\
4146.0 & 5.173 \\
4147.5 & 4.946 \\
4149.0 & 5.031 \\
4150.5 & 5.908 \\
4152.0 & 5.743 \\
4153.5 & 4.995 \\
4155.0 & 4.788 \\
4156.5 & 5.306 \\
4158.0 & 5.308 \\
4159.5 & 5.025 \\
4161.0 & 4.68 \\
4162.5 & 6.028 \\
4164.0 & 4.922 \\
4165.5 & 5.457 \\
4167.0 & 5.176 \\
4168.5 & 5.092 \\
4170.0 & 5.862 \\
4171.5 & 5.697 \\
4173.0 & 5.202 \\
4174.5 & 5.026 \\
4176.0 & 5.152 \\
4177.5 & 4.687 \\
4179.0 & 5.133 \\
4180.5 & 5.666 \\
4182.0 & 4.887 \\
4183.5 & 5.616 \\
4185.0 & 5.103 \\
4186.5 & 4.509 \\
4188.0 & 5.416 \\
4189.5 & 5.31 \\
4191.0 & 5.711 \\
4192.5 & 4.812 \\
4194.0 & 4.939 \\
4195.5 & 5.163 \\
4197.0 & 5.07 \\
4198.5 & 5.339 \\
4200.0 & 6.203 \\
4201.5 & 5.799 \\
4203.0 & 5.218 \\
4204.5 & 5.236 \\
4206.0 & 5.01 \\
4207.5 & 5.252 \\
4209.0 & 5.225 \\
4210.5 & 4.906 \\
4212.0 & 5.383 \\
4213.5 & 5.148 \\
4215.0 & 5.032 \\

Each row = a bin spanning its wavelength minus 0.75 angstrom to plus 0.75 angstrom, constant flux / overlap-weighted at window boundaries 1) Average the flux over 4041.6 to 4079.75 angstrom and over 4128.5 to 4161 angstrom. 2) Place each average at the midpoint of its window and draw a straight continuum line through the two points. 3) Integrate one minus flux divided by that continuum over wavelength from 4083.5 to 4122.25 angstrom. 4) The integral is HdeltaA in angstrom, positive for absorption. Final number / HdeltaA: 2.9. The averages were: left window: 5.14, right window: 5.13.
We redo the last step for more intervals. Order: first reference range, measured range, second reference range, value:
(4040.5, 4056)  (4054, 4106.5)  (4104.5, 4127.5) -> 3.4 angstrom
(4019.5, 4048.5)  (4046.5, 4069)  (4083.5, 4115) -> -1.9 angstrom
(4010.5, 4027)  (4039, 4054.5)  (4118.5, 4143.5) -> 0.4 angstrom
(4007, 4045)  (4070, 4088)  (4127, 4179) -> 1.2 angstrom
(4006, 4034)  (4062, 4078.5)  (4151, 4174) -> 0.7 angstrom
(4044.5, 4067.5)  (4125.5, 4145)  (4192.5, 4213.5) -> 0.6 angstrom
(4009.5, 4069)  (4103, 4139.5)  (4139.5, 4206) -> 1.5 angstrom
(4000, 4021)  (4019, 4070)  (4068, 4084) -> -1.4 angstrom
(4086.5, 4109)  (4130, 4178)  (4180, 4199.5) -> -2.4 angstrom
